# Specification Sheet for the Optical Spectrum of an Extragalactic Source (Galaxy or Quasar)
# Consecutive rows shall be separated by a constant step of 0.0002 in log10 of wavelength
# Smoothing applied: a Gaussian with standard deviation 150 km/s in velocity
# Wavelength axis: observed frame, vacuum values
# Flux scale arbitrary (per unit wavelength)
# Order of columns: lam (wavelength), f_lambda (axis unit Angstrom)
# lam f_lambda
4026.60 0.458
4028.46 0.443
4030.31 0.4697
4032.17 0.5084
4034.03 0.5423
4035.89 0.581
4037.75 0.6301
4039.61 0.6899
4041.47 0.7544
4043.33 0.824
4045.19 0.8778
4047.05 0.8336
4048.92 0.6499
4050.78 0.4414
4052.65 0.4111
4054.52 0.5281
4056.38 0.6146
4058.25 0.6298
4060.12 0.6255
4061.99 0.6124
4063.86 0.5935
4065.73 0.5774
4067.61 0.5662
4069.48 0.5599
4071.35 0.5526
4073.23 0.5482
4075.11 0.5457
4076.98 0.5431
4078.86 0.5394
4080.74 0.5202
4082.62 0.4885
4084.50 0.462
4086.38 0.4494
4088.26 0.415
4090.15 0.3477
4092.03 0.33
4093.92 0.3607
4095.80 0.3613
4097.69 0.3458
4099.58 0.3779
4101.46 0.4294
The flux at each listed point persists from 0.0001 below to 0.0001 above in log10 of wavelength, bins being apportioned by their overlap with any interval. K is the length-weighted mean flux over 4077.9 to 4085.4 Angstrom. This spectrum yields 0.503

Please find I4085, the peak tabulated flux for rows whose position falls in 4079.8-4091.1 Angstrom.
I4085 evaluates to 0.5202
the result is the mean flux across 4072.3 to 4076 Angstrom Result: 0.546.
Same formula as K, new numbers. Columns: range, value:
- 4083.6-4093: 0.4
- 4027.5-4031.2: 0.456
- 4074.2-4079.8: 0.543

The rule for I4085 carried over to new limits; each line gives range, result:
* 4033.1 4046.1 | 0.8778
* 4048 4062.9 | 0.6499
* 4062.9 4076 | 0.5935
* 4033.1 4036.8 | 0.581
